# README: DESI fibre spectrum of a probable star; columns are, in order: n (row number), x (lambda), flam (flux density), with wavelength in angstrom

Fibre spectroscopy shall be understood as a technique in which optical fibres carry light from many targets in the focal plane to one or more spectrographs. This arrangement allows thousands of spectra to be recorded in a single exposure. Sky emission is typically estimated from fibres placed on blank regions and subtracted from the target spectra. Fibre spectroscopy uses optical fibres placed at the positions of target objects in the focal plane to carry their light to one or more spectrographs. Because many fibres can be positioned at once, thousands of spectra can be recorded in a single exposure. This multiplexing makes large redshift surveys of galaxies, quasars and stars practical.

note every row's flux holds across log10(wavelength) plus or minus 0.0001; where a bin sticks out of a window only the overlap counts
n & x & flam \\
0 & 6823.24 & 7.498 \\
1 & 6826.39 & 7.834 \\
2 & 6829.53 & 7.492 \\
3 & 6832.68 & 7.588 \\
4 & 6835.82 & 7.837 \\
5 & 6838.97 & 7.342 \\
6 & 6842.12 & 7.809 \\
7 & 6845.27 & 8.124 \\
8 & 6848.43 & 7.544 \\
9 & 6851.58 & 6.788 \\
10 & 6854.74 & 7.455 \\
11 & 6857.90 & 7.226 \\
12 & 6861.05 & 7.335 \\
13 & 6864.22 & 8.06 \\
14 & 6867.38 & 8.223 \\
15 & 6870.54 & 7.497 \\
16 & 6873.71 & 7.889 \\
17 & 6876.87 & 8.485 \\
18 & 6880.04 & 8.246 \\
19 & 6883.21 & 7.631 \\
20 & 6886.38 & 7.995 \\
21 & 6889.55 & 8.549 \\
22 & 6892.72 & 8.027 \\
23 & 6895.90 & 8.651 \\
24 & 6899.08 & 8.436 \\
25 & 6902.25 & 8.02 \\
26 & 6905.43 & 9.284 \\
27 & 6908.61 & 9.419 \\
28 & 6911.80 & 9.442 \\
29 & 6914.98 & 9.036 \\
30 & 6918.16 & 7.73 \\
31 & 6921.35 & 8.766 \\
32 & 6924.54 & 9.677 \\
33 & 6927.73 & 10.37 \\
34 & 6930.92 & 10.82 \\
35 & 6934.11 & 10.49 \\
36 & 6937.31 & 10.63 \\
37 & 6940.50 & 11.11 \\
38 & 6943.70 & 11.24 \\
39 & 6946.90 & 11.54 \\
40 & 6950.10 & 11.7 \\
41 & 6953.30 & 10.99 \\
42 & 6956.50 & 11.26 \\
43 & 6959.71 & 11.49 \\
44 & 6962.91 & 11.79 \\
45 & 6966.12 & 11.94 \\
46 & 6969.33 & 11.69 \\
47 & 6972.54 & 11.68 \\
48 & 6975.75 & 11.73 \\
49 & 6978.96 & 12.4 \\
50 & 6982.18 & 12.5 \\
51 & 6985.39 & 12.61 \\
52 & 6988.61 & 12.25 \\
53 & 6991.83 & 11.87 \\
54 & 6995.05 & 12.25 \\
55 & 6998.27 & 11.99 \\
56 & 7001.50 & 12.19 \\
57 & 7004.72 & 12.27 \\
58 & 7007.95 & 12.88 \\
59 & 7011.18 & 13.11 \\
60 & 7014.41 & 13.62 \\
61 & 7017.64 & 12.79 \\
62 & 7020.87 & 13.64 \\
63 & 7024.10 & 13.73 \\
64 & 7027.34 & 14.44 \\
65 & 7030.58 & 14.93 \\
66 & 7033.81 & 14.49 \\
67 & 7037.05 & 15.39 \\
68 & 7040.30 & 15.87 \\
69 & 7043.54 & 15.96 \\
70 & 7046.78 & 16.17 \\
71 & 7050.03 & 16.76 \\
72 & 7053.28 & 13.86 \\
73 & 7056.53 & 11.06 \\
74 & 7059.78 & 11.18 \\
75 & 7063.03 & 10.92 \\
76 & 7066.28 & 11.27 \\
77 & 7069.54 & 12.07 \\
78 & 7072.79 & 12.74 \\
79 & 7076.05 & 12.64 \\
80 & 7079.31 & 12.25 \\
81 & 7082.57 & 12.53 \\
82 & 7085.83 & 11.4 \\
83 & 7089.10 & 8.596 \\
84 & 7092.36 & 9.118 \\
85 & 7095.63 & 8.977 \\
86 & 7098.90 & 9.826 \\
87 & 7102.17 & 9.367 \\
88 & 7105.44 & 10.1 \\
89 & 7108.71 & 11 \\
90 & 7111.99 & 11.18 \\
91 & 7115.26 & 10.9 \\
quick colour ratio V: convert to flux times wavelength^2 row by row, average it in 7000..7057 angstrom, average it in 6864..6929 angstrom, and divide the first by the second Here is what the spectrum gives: 1.72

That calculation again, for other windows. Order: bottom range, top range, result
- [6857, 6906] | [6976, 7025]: 1.62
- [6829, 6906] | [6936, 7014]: 1.56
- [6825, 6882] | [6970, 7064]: 1.80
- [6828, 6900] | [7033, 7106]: 1.66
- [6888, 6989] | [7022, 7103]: 1.25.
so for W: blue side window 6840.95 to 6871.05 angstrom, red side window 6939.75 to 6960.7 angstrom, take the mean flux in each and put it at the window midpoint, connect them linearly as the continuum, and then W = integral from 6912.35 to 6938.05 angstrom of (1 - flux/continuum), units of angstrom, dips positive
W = 1.8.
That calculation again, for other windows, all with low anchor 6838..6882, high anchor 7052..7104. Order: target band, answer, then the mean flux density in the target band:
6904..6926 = -1.23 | 9.04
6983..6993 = -2.67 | 12.3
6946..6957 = -2.70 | 11.4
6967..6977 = -2.40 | 11.7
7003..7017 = -4.06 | 13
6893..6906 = -0.24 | 8.49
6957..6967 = -2.56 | 11.7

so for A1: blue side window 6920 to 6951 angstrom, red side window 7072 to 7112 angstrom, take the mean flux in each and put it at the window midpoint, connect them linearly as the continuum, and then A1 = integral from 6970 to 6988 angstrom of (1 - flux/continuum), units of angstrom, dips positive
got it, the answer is -2.57 angstrom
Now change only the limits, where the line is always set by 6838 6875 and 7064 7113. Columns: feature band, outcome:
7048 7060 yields -3.67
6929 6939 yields -2.24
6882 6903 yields -0.23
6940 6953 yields -3.68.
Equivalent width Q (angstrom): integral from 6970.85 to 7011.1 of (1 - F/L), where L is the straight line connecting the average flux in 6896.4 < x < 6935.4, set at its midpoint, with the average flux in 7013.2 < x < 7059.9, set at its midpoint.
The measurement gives 0.6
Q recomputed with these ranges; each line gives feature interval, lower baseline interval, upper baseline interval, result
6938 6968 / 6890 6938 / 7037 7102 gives -4.35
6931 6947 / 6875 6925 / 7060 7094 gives -3.07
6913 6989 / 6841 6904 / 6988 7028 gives -1.84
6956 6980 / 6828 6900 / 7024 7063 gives -0.29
